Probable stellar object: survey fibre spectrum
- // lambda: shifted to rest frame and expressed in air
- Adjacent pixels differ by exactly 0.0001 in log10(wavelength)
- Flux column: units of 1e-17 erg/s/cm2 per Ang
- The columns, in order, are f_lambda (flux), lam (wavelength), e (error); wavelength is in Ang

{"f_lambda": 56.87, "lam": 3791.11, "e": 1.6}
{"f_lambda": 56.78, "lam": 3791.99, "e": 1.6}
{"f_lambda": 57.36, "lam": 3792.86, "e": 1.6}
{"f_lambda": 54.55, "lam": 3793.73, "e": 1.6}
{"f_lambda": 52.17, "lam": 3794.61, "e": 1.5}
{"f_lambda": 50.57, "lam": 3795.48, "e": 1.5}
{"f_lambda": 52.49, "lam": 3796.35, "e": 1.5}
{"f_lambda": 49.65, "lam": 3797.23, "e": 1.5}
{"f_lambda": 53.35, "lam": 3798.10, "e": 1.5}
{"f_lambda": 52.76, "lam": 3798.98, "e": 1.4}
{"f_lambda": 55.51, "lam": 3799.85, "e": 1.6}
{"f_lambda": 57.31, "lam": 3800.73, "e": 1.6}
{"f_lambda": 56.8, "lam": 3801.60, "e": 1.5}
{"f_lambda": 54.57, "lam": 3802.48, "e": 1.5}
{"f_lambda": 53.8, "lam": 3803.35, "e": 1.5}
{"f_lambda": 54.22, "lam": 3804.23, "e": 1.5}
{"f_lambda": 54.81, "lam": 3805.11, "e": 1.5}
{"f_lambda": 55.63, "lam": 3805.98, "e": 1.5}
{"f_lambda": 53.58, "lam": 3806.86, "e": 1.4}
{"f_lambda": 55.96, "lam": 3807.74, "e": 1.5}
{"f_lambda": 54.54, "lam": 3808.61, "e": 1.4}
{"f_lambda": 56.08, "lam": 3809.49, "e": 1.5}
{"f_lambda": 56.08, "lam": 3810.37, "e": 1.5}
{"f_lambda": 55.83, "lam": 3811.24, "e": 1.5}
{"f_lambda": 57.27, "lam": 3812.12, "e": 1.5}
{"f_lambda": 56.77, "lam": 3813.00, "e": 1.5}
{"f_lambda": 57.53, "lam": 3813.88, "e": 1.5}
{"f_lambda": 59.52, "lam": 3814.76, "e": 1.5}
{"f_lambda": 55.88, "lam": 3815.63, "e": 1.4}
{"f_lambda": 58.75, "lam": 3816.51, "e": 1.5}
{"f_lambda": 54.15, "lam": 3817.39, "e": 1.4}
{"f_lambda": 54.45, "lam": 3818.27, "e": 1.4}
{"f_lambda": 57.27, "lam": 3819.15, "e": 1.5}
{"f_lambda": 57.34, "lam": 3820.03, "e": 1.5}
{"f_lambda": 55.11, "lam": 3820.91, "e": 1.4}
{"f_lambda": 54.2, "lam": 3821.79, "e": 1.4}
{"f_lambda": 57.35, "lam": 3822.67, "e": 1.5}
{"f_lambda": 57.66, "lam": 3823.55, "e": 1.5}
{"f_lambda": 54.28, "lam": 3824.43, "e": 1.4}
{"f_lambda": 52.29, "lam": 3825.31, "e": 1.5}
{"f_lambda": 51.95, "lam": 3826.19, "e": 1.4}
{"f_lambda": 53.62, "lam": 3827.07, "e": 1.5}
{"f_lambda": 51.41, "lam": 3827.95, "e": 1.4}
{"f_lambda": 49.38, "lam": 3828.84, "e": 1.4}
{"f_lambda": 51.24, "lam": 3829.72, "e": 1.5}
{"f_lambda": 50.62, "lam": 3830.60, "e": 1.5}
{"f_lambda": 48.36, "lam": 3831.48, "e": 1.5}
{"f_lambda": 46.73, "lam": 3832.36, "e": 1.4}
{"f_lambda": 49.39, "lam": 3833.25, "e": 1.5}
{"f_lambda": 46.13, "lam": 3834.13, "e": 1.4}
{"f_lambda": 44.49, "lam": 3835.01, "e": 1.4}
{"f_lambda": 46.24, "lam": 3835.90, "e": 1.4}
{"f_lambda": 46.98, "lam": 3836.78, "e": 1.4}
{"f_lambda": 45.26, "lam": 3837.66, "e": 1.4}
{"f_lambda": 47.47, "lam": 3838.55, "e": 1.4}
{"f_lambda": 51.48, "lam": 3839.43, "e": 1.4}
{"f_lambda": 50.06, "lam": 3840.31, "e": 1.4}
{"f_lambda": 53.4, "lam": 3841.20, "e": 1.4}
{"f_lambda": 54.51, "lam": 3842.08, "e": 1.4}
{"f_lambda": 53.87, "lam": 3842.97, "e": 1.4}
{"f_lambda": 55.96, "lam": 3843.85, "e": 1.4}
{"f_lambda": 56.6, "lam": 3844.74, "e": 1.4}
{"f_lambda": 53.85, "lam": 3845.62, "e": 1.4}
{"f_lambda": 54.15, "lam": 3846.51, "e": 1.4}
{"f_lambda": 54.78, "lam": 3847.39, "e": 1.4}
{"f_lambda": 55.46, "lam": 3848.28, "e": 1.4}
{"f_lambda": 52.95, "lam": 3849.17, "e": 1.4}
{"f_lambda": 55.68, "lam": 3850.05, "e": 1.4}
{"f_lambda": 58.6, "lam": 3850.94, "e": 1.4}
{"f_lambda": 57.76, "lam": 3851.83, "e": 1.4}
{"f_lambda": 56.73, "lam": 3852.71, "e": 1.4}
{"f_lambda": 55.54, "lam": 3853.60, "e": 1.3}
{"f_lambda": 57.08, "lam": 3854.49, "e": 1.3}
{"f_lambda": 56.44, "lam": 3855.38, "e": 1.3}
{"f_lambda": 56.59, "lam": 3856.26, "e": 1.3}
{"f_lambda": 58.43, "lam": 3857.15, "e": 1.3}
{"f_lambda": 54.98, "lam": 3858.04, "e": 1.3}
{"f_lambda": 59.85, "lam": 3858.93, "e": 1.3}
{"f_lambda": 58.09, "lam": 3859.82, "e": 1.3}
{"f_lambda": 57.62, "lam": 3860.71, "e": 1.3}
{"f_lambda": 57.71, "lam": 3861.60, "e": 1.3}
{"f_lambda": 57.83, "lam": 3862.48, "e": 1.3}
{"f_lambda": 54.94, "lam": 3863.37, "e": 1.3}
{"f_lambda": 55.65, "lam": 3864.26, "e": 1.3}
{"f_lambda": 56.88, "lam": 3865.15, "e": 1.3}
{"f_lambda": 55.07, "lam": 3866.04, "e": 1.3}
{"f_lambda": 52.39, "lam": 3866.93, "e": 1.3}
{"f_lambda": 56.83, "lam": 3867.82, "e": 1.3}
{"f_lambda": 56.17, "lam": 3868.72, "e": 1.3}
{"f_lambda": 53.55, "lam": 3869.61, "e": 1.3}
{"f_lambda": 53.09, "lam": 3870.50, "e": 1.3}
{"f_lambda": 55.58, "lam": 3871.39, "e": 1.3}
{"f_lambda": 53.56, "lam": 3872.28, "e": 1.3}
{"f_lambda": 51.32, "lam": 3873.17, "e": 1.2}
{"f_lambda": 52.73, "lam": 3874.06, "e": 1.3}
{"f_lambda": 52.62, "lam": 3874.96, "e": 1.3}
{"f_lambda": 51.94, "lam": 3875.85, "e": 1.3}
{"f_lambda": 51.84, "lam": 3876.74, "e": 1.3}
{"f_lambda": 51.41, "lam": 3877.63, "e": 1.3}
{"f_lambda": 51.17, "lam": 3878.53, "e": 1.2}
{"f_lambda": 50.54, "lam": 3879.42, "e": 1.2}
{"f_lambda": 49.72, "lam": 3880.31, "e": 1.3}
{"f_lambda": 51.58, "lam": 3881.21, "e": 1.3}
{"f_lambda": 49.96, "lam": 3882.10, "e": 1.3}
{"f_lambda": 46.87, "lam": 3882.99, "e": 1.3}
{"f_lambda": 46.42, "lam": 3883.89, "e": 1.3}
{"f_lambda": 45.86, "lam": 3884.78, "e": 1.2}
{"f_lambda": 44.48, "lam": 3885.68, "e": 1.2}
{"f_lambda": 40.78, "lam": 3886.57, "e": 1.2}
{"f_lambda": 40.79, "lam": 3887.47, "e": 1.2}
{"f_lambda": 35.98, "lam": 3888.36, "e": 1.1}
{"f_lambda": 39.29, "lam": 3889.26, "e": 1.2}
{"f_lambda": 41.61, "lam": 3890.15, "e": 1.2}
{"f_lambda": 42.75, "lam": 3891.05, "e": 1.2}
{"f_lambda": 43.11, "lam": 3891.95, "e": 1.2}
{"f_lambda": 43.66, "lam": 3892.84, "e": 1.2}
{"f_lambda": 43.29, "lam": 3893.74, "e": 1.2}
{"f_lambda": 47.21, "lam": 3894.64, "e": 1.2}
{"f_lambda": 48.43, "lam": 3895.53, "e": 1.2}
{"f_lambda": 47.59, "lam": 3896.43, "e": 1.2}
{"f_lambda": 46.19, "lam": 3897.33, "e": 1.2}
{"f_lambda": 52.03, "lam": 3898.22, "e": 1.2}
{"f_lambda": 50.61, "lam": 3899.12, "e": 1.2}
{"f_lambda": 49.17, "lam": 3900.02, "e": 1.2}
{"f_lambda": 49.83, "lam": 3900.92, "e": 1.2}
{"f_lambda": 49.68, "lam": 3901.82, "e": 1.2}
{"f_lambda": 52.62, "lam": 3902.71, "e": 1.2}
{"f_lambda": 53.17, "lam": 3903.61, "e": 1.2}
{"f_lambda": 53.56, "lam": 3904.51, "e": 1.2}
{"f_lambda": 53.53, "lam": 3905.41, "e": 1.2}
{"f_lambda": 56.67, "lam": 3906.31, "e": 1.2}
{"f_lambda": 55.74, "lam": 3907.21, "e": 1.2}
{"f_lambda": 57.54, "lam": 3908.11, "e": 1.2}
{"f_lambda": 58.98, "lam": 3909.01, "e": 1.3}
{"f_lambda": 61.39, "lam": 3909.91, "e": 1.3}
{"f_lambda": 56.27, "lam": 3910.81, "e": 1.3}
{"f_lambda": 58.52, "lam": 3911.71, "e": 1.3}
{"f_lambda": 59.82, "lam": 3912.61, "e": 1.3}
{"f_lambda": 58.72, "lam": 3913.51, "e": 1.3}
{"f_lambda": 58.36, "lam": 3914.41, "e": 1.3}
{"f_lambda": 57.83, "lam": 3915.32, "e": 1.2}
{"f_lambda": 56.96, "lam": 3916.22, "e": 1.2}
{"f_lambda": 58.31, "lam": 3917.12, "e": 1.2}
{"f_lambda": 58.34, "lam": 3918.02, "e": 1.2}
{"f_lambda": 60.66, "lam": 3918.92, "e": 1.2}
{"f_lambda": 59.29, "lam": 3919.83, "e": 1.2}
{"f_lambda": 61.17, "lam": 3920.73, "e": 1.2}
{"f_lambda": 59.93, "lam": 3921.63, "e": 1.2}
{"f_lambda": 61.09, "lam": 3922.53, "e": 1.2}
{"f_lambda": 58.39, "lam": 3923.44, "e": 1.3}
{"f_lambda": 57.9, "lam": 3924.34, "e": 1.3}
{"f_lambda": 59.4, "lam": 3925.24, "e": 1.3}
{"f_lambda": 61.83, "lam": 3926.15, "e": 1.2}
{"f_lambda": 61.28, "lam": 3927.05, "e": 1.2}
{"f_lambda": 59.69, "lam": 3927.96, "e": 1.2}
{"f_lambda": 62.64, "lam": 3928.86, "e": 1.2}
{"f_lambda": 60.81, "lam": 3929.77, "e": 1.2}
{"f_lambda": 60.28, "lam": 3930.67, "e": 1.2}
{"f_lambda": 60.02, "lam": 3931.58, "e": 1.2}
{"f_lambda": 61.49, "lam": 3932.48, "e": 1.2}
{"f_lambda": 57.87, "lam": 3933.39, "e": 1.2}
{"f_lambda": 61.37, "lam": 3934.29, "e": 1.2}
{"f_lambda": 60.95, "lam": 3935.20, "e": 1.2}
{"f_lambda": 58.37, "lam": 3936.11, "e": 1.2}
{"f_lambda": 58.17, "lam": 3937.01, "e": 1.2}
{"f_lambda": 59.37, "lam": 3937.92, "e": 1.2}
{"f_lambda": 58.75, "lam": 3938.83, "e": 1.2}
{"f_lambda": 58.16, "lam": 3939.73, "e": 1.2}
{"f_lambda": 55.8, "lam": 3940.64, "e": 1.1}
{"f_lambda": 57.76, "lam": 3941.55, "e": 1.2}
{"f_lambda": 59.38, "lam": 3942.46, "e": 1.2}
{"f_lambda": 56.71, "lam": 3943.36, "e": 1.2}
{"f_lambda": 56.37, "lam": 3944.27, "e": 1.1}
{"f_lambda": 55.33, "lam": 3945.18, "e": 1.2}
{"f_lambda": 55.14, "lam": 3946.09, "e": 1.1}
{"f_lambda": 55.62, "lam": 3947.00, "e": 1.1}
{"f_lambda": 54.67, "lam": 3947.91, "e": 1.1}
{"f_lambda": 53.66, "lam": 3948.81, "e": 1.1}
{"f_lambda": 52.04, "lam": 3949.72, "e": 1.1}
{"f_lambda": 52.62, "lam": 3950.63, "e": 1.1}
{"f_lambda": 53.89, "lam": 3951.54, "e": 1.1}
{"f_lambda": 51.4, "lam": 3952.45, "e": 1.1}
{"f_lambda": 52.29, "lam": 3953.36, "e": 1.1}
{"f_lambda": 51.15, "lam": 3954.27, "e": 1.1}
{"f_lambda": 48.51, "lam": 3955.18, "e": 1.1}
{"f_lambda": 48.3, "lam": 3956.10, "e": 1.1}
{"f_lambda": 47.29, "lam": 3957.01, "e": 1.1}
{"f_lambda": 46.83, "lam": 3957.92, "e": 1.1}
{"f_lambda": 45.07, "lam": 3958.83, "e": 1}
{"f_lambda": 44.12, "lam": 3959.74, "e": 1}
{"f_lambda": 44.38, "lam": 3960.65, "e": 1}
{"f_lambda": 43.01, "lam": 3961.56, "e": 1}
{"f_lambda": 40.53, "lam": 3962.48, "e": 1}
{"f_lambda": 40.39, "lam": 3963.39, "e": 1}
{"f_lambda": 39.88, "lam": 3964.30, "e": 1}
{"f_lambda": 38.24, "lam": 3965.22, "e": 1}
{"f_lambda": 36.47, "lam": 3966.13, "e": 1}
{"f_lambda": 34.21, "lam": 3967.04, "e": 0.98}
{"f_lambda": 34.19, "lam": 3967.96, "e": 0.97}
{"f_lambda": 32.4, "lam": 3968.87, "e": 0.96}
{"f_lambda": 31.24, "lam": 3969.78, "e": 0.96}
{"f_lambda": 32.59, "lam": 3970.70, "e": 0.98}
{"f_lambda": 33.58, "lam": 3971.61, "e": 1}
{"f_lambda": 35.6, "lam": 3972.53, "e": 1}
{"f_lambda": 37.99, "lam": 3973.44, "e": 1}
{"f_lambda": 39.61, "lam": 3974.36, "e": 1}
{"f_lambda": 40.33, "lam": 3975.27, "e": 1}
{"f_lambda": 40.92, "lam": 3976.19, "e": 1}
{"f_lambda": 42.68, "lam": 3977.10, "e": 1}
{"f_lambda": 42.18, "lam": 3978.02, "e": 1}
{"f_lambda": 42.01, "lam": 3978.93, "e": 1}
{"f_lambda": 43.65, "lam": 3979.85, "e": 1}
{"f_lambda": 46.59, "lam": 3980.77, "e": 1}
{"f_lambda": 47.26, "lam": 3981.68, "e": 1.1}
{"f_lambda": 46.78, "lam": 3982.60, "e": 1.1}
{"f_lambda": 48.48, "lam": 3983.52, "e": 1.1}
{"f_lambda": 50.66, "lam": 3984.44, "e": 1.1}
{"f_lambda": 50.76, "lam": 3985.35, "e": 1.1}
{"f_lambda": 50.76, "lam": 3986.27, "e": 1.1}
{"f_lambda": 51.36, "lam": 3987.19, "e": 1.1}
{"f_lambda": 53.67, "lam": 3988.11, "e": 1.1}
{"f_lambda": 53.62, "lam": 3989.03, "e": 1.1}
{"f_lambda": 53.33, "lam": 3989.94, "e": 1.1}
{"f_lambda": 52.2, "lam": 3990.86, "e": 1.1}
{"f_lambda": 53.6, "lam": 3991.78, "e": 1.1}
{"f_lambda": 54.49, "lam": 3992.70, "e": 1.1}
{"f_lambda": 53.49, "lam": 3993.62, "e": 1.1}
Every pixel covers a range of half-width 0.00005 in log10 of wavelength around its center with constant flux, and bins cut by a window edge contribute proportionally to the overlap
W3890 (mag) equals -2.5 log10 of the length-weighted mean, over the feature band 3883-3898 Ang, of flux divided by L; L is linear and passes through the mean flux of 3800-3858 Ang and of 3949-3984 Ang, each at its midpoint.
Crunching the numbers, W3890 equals 0.12 mag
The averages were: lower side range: 54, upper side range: 42.9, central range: 43.8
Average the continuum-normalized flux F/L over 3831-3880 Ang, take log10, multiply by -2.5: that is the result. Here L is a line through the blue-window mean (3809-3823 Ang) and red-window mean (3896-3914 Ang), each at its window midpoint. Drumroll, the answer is 0.04 mag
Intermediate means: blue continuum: 56.4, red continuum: 54.1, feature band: 53.5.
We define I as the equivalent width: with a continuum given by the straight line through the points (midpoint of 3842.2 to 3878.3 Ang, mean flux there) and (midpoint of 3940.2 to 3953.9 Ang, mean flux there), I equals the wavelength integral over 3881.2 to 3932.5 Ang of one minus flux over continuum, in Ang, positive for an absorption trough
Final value 1.7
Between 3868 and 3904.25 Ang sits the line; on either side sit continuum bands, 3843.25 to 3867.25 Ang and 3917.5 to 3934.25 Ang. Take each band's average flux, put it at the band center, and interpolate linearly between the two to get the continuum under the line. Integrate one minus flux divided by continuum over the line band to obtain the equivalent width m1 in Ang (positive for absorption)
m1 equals 5.9 Ang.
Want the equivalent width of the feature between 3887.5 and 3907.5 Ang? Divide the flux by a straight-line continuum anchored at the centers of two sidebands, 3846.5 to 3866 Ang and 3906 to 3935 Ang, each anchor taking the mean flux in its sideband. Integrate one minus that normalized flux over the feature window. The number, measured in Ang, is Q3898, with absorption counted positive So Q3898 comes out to 3.6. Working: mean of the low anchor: 56.6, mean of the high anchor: 59.4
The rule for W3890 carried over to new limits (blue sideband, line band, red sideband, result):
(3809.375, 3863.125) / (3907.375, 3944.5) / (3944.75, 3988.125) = -0.23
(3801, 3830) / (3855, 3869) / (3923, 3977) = -0.06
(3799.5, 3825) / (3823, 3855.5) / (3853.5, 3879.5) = 0.06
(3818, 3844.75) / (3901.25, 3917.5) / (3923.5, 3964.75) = -0.06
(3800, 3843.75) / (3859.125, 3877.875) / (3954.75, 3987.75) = -0.10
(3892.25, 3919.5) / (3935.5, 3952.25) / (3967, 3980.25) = -0.25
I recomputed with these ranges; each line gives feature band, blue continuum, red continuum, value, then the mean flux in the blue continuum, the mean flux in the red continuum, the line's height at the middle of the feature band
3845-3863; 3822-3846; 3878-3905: -2.47 Ang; 51.2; 47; 49.7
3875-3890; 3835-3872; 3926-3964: 2.10 Ang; 54.6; 54.2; 54.5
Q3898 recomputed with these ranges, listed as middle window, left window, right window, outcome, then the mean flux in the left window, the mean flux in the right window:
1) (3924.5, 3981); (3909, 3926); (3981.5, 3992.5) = 6.0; 59.1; 51.2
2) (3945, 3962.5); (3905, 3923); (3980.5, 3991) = 1.3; 58.5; 50.5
